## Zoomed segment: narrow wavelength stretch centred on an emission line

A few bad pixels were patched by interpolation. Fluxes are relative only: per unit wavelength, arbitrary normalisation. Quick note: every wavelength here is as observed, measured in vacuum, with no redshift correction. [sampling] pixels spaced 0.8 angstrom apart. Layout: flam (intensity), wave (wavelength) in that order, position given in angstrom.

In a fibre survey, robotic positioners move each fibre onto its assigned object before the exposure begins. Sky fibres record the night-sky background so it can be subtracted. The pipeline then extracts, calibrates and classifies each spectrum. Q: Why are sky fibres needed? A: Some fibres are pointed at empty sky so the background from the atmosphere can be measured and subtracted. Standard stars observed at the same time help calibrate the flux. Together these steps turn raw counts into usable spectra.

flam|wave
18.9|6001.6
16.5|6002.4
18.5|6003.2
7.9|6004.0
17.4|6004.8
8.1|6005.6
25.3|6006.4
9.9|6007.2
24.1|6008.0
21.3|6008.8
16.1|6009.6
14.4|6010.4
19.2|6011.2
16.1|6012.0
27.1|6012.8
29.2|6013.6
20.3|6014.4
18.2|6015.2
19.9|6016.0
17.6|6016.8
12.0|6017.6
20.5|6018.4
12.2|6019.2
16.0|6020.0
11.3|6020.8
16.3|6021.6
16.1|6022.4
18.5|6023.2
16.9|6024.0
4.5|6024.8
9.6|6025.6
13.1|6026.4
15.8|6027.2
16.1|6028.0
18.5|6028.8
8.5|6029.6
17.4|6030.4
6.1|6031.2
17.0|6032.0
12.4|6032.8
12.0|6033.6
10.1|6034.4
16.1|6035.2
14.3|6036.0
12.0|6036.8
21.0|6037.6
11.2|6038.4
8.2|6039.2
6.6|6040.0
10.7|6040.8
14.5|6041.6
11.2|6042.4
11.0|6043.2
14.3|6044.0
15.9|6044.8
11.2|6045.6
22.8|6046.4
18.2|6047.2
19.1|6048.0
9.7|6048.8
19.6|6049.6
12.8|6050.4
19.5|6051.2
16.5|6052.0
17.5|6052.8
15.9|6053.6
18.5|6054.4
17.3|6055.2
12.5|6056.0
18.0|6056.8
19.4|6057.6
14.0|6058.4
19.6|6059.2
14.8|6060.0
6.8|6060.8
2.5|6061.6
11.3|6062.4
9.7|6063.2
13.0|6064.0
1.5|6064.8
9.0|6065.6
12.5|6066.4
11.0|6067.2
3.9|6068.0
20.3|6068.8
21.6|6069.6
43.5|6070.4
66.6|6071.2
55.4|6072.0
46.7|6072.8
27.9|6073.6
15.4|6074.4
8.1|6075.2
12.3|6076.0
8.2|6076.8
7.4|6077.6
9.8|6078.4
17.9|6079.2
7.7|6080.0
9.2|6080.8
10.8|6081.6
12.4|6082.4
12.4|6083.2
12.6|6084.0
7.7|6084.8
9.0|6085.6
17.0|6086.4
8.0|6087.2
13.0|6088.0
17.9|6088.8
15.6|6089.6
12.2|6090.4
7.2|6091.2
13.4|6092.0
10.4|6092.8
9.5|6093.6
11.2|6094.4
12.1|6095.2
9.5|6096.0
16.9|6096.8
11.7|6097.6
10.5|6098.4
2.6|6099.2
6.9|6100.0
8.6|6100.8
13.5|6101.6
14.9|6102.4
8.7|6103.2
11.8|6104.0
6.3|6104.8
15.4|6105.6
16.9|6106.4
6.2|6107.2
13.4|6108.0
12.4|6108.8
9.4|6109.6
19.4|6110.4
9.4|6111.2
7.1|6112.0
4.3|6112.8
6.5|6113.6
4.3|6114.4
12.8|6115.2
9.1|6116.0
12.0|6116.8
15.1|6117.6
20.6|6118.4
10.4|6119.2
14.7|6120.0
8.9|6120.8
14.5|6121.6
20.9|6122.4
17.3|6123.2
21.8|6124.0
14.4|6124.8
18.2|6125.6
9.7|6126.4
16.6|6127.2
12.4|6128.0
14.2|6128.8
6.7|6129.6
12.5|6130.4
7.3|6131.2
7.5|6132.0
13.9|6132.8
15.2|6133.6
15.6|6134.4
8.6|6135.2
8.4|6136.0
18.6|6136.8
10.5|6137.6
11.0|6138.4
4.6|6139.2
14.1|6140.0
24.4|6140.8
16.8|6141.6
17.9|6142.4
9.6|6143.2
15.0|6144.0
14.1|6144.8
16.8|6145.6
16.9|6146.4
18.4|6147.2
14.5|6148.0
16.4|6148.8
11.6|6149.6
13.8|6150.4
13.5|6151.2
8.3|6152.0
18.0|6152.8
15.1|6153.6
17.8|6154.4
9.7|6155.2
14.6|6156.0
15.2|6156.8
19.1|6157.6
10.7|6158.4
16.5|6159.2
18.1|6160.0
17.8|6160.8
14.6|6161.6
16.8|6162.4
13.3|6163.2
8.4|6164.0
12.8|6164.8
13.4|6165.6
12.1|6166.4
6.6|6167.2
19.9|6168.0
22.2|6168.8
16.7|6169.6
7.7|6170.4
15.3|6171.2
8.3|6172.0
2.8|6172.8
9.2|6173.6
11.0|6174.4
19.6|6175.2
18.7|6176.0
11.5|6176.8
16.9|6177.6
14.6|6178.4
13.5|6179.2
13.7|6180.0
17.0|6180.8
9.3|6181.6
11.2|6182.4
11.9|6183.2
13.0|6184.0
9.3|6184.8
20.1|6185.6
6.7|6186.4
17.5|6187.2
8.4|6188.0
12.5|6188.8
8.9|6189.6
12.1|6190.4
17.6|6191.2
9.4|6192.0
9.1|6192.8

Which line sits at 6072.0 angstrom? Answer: [O III] 5007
